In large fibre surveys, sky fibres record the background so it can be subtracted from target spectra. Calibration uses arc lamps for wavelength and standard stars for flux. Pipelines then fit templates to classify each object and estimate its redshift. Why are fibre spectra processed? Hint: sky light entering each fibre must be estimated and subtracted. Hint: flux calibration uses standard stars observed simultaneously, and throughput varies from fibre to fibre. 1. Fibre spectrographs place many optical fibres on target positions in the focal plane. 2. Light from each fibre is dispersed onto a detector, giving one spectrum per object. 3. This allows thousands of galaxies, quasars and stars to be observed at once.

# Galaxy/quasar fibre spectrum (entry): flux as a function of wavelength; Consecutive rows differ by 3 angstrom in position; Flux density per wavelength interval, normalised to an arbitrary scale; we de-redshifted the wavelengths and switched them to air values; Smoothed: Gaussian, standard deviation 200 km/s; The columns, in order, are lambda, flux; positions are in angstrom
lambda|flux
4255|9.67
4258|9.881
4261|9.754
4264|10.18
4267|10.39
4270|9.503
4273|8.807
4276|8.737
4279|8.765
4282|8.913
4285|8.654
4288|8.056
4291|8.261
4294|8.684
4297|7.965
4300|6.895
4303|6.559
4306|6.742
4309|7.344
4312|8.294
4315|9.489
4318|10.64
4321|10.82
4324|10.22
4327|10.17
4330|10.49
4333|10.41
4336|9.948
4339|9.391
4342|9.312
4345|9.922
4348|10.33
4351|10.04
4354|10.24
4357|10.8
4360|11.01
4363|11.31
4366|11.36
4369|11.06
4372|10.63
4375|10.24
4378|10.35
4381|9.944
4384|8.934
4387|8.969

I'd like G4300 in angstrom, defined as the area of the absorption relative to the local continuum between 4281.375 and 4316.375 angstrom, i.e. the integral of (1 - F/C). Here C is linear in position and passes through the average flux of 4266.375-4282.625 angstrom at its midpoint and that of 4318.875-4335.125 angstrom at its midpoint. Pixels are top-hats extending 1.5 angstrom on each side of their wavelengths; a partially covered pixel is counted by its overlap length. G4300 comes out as 6.33 angstrom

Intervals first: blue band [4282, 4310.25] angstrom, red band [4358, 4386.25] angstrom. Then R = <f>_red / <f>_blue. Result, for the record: 1.35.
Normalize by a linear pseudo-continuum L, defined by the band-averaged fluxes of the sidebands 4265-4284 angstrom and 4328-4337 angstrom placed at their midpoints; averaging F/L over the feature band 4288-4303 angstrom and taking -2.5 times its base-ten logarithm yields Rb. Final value 0.22 mag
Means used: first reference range 9.2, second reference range 10.3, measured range 7.82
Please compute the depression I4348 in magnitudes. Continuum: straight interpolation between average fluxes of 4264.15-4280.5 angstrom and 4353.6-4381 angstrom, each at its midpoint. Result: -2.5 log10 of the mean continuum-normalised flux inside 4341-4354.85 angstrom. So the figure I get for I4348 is 0.05 mag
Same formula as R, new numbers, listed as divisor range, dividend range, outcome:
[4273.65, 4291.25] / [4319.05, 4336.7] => 1.21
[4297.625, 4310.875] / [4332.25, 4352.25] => 1.41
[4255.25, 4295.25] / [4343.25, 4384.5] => 1.15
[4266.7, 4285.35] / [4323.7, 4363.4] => 1.13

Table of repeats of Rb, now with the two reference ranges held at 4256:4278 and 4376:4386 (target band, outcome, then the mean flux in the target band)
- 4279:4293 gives 0.132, 8.51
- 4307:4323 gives 0.044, 9.27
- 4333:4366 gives -0.065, 10.3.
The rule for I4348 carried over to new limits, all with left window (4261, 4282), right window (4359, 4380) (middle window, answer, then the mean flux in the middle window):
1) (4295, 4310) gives 0.35 mag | 7.15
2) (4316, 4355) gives 0.02 mag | 10.1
